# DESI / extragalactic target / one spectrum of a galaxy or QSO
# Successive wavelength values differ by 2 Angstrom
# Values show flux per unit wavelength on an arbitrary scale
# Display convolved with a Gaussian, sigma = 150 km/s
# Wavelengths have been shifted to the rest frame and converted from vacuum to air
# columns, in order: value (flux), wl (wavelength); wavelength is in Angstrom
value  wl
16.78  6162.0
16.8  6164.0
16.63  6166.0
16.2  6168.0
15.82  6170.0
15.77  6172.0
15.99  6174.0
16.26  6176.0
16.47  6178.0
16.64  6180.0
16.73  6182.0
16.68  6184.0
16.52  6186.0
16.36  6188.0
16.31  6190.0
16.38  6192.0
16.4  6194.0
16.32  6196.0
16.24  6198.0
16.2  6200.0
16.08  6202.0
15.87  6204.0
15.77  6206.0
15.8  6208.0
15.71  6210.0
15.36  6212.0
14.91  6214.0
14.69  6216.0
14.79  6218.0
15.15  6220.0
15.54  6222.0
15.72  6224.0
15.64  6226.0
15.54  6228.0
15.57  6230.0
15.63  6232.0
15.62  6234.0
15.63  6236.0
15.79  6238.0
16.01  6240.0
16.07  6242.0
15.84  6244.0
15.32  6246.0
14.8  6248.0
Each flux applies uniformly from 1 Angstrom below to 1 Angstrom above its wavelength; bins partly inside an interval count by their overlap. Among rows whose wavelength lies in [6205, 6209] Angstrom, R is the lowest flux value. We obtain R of 15.77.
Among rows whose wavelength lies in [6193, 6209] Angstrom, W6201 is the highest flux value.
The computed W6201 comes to 16.4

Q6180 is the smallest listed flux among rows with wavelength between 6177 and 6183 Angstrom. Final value 16.47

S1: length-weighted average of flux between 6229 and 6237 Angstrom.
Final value 15.6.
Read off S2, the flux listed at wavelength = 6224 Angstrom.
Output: 15.72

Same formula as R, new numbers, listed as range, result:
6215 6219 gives 14.69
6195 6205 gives 15.87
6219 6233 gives 15.15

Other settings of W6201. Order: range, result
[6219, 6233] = 15.72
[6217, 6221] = 15.15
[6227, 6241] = 16.01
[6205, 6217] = 15.8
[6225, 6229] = 15.64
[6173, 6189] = 16.73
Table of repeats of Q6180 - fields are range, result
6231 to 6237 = 15.62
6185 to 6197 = 16.31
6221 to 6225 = 15.54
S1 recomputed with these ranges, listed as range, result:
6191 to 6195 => 16.4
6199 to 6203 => 16.1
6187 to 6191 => 16.3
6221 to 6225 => 15.6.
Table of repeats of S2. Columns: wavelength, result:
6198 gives 16.24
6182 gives 16.73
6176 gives 16.26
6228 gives 15.54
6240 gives 16.01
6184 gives 16.68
